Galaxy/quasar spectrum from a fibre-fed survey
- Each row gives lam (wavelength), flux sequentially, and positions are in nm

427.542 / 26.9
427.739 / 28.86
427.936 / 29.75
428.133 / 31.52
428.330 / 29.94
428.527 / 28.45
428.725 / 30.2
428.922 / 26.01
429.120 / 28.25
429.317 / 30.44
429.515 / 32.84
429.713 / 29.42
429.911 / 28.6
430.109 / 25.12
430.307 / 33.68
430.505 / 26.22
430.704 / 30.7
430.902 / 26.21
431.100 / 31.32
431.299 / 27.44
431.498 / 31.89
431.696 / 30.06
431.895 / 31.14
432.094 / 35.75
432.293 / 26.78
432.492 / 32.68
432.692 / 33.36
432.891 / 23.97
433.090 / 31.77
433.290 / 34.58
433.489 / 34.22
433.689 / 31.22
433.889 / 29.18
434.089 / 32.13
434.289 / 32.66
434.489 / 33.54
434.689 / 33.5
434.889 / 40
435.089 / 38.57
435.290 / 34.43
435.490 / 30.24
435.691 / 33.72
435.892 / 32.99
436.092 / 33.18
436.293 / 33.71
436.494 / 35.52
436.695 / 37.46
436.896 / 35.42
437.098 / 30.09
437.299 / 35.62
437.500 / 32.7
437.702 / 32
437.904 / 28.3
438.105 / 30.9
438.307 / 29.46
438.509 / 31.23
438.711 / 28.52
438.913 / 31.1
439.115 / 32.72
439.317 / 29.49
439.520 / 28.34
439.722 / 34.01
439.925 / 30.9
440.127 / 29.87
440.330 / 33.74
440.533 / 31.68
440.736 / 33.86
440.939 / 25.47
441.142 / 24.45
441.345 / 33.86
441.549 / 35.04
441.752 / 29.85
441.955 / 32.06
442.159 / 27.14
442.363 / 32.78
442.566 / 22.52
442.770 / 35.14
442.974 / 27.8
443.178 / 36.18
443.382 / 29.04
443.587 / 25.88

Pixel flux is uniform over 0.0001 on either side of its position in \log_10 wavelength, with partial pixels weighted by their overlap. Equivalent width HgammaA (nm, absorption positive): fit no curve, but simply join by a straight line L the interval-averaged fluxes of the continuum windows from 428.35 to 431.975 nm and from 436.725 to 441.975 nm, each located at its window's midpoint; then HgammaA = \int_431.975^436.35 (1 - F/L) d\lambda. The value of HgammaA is -0.38 nm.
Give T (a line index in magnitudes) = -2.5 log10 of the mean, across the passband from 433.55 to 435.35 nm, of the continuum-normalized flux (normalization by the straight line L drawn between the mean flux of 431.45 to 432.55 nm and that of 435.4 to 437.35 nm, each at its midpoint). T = -0.039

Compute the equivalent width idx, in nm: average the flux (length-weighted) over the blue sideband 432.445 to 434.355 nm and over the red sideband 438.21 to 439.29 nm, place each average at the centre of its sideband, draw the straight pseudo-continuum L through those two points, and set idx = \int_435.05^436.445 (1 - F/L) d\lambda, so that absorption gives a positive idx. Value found -0.12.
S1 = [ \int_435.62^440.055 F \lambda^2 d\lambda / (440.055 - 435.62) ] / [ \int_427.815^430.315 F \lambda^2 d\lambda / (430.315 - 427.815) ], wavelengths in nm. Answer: 1.14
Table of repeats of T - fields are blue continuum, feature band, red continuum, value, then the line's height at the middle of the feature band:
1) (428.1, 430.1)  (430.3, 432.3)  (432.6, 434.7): 0.01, 30.5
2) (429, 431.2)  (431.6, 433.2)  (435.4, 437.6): 0.01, 30.9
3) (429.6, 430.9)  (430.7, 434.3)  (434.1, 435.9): 0.02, 31.4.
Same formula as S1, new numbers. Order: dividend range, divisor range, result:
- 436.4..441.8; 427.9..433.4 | 1.09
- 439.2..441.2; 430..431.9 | 1.08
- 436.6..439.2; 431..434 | 1.06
